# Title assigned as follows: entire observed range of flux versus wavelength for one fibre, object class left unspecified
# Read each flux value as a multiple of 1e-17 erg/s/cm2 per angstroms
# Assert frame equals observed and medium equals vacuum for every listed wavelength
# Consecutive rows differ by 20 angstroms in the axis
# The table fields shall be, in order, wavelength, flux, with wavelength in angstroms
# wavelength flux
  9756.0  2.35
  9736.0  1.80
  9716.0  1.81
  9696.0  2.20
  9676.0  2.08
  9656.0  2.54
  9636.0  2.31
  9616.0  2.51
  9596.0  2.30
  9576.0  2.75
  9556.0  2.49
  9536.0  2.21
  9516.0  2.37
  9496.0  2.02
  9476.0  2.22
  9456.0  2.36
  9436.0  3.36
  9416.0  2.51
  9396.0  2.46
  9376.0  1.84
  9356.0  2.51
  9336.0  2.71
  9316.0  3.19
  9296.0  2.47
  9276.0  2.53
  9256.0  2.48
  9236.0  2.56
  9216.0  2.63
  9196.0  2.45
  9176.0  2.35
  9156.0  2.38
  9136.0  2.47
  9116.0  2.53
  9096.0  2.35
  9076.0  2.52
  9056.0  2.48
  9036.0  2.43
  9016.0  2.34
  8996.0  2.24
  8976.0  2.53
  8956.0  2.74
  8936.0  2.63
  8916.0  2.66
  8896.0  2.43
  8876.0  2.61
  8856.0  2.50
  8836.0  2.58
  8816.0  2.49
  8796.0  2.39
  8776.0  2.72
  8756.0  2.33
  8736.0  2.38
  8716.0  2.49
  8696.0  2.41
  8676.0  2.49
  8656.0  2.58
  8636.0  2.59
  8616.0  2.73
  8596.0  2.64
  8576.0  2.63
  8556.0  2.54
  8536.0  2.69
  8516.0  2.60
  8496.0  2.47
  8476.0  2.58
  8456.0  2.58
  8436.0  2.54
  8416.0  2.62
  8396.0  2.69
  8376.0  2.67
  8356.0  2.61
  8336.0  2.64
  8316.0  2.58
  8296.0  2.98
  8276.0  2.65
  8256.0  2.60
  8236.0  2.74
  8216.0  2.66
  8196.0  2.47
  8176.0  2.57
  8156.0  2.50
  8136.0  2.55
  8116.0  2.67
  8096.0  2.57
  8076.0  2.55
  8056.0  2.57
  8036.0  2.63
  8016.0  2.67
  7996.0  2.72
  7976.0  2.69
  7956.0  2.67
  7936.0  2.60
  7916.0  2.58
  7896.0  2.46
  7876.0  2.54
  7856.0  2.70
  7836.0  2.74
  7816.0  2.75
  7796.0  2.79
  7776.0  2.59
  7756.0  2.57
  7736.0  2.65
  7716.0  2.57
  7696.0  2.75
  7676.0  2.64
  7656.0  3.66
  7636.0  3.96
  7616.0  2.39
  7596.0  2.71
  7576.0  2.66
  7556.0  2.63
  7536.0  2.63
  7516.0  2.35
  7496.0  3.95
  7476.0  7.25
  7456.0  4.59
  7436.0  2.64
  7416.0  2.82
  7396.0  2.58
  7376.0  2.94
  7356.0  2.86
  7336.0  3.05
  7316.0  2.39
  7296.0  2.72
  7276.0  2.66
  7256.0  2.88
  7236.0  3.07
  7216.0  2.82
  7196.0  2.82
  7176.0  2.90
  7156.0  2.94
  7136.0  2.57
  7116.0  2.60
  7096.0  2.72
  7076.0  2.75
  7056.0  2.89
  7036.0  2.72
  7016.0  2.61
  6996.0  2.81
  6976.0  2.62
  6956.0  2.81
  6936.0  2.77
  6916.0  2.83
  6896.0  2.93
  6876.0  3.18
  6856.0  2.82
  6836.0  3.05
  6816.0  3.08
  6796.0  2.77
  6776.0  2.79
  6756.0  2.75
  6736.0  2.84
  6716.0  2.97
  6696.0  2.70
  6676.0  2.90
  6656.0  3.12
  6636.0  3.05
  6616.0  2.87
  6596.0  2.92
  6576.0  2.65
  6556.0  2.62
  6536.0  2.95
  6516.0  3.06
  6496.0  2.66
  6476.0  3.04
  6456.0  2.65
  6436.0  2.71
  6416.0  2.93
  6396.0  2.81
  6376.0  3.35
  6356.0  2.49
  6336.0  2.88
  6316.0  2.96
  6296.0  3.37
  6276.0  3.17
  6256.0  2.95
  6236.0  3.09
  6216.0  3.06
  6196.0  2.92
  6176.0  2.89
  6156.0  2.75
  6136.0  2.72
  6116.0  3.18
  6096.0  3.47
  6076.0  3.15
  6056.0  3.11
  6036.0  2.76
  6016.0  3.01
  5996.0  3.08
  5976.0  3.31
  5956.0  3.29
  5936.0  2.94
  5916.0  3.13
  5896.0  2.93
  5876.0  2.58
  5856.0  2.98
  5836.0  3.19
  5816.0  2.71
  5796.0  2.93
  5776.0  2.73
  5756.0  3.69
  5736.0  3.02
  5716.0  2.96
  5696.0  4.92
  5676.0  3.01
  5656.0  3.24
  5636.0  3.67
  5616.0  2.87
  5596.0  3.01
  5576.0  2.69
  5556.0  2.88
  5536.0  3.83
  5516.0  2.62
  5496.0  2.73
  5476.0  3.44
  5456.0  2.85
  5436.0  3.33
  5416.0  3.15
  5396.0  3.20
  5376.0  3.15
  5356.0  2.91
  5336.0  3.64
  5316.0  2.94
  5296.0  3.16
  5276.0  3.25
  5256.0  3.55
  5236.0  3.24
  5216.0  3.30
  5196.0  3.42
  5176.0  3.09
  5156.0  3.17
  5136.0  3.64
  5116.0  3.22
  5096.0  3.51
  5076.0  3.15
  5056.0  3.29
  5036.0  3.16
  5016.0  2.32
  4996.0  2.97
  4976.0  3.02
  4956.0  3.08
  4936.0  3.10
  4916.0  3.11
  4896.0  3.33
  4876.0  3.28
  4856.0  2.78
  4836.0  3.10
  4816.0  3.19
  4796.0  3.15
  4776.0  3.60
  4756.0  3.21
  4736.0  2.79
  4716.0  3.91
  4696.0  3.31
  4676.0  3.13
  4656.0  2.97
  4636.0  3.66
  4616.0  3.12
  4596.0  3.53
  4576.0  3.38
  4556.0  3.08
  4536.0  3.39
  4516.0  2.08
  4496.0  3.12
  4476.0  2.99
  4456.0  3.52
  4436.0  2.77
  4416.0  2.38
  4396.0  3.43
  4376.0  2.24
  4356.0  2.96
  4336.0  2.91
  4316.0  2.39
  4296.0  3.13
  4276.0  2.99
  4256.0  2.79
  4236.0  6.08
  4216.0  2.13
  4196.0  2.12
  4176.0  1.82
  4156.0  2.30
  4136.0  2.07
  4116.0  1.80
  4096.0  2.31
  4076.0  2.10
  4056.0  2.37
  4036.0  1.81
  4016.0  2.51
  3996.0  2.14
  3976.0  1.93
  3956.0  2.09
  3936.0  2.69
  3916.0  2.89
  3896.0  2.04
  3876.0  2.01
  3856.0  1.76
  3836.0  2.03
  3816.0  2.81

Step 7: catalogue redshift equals 0.14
